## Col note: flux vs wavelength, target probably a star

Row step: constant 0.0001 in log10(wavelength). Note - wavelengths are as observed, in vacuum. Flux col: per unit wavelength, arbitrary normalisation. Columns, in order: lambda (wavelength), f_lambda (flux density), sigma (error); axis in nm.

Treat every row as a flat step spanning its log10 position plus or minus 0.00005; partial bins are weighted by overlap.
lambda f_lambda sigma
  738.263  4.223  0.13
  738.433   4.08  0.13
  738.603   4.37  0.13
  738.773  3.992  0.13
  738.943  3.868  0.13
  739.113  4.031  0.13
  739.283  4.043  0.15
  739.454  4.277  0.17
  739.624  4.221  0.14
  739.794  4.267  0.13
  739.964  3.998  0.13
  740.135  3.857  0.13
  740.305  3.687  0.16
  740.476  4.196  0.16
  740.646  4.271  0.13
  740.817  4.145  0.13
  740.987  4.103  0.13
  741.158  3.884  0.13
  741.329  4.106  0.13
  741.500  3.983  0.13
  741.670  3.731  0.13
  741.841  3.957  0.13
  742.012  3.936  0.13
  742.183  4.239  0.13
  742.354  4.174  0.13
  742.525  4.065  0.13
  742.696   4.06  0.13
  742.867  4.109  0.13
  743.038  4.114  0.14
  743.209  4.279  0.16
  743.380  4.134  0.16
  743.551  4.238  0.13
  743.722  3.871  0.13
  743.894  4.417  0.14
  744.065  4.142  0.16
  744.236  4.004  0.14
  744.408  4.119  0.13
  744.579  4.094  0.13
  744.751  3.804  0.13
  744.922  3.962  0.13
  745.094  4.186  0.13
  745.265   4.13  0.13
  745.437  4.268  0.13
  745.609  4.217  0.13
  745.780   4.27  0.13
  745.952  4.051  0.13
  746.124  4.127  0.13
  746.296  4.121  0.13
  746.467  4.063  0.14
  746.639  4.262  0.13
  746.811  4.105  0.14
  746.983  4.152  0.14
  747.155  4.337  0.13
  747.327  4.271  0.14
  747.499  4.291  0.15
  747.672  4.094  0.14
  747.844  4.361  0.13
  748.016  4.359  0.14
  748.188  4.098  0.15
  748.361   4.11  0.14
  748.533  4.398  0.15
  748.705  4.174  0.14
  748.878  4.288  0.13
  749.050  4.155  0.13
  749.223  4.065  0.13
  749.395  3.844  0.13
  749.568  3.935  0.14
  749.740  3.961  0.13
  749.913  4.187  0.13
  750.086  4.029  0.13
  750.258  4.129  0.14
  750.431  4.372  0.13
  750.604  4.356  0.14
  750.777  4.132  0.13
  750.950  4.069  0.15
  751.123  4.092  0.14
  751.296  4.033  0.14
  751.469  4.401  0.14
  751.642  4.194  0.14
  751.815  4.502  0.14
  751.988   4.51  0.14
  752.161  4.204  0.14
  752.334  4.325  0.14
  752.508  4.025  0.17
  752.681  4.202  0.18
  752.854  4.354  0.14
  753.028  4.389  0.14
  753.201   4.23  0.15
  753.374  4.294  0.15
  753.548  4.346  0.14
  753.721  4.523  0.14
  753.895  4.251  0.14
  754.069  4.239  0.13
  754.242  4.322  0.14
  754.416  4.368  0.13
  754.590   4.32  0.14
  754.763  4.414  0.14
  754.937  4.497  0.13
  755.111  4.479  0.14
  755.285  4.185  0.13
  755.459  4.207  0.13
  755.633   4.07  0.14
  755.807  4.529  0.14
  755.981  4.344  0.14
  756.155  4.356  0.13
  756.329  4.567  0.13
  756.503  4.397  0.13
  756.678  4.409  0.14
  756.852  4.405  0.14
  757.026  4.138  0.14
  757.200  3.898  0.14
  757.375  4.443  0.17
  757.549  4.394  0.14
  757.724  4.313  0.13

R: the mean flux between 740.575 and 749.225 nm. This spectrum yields 4.14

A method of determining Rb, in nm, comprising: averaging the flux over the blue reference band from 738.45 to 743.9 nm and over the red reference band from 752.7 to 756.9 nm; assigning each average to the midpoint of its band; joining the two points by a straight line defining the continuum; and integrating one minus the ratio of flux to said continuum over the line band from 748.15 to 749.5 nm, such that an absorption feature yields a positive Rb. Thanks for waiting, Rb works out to 0.029 nm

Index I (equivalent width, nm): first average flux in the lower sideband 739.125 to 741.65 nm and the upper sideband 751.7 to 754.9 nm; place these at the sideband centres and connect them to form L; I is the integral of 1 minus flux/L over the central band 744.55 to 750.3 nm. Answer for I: 0.084 nm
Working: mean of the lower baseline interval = 4.06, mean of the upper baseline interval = 4.33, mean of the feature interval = 4.14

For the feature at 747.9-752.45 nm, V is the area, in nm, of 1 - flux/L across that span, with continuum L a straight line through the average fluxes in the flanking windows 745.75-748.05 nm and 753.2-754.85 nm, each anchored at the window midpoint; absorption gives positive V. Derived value 0.08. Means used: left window 4.2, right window 4.34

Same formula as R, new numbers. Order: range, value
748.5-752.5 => 4.18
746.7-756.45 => 4.25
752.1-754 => 4.29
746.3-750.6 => 4.17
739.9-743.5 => 4.05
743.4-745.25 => 4.09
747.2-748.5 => 4.24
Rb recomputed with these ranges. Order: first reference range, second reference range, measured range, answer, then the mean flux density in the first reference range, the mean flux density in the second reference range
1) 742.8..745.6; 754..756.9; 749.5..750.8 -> 0.03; 4.12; 4.36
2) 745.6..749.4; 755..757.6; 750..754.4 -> 0.00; 4.19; 4.32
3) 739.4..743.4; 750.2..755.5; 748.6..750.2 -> 0.06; 4.07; 4.29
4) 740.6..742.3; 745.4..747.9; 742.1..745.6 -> -0.01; 4.03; 4.2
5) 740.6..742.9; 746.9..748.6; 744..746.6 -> 0.04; 4.05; 4.24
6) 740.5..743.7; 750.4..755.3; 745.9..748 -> -0.01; 4.08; 4.3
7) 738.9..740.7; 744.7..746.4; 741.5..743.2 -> 0.02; 4.07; 4.12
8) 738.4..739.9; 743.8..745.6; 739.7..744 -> 0.05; 4.13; 4.11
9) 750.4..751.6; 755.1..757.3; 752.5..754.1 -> -0.02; 4.2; 4.3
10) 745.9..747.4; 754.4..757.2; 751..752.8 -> 0.01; 4.17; 4.34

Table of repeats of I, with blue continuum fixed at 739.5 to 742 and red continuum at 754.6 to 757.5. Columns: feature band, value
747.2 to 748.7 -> -0.03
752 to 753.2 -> 0.00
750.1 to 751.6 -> 0.01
